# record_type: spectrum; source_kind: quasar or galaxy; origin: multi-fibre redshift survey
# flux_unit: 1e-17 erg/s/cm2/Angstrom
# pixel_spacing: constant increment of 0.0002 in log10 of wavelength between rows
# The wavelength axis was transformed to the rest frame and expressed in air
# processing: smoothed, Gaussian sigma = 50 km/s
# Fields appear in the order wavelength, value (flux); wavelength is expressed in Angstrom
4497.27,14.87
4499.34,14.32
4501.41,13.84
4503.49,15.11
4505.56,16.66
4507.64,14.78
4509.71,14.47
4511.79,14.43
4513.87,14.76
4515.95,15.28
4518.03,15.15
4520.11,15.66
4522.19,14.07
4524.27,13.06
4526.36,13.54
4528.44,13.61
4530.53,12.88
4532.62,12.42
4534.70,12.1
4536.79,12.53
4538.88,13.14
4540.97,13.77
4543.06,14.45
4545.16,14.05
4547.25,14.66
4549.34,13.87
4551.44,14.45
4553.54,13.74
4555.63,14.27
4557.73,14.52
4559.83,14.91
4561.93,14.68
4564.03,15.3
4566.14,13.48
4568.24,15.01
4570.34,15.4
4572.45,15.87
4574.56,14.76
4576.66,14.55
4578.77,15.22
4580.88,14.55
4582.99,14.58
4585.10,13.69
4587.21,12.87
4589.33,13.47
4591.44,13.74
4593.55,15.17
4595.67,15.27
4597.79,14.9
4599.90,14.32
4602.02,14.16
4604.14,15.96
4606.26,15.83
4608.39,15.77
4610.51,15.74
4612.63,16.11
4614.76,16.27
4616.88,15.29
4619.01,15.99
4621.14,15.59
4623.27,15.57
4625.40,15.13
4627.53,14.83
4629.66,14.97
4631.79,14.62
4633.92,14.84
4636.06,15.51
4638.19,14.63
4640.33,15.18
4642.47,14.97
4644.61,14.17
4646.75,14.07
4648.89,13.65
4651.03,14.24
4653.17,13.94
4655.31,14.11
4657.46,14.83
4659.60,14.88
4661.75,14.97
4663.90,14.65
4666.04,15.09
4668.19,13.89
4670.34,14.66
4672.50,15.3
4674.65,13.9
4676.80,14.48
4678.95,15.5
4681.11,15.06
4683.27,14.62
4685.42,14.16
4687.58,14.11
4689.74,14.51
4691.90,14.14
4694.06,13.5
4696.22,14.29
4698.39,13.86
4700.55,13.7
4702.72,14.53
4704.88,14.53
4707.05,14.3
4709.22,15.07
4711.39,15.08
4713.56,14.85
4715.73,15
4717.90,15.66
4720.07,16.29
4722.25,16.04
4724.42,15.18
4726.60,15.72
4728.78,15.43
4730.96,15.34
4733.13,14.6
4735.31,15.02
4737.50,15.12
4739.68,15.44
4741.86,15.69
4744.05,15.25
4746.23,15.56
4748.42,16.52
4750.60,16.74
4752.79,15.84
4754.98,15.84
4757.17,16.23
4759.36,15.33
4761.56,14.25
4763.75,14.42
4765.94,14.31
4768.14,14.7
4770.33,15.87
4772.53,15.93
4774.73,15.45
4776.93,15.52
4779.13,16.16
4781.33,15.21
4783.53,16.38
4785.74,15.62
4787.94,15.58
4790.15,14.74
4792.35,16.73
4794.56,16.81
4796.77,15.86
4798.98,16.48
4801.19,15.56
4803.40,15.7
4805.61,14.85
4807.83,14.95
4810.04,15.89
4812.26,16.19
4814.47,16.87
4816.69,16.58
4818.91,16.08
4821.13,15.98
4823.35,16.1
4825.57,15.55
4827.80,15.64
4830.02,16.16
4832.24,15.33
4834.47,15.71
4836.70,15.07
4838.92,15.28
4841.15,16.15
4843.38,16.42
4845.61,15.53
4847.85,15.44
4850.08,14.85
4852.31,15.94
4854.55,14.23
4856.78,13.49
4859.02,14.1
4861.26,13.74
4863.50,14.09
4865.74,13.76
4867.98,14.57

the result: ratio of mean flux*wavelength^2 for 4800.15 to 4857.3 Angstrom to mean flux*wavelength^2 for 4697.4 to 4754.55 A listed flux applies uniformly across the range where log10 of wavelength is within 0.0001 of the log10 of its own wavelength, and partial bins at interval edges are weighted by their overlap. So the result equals 1.07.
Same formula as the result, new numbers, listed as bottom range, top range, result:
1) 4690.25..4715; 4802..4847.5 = 1.16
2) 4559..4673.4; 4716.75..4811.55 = 1.12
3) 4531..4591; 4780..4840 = 1.24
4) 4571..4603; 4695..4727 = 1.09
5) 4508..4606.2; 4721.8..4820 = 1.20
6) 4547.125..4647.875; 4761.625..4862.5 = 1.15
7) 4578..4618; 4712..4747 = 1.09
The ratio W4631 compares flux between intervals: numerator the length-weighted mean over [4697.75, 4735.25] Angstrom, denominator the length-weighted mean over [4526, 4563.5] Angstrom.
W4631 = 1.1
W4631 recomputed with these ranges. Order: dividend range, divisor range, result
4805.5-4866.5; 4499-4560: 1.09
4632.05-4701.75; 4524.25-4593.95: 1.03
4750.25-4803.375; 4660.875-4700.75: 1.08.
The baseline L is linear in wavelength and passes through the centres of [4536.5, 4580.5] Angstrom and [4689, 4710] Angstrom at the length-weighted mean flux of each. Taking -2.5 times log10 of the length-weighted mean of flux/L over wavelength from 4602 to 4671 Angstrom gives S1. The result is -0.05 mag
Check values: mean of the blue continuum 14.4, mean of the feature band 15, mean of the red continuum 14.2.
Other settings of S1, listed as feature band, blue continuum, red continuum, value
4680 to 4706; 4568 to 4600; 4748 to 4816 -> 0.07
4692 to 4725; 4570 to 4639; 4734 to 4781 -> 0.04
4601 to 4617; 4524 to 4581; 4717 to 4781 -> -0.08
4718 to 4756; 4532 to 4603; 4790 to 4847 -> -0.02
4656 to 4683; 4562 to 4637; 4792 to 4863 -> 0.03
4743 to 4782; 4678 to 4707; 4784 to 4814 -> -0.02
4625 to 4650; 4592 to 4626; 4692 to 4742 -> 0.04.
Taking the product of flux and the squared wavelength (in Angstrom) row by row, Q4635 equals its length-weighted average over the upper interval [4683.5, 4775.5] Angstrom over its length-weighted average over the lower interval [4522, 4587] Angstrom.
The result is 1.15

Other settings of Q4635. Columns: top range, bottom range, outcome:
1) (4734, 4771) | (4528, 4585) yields 1.18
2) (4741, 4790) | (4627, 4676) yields 1.12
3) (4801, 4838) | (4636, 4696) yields 1.16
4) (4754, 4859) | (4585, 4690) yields 1.13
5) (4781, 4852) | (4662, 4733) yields 1.12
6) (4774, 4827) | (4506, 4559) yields 1.27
